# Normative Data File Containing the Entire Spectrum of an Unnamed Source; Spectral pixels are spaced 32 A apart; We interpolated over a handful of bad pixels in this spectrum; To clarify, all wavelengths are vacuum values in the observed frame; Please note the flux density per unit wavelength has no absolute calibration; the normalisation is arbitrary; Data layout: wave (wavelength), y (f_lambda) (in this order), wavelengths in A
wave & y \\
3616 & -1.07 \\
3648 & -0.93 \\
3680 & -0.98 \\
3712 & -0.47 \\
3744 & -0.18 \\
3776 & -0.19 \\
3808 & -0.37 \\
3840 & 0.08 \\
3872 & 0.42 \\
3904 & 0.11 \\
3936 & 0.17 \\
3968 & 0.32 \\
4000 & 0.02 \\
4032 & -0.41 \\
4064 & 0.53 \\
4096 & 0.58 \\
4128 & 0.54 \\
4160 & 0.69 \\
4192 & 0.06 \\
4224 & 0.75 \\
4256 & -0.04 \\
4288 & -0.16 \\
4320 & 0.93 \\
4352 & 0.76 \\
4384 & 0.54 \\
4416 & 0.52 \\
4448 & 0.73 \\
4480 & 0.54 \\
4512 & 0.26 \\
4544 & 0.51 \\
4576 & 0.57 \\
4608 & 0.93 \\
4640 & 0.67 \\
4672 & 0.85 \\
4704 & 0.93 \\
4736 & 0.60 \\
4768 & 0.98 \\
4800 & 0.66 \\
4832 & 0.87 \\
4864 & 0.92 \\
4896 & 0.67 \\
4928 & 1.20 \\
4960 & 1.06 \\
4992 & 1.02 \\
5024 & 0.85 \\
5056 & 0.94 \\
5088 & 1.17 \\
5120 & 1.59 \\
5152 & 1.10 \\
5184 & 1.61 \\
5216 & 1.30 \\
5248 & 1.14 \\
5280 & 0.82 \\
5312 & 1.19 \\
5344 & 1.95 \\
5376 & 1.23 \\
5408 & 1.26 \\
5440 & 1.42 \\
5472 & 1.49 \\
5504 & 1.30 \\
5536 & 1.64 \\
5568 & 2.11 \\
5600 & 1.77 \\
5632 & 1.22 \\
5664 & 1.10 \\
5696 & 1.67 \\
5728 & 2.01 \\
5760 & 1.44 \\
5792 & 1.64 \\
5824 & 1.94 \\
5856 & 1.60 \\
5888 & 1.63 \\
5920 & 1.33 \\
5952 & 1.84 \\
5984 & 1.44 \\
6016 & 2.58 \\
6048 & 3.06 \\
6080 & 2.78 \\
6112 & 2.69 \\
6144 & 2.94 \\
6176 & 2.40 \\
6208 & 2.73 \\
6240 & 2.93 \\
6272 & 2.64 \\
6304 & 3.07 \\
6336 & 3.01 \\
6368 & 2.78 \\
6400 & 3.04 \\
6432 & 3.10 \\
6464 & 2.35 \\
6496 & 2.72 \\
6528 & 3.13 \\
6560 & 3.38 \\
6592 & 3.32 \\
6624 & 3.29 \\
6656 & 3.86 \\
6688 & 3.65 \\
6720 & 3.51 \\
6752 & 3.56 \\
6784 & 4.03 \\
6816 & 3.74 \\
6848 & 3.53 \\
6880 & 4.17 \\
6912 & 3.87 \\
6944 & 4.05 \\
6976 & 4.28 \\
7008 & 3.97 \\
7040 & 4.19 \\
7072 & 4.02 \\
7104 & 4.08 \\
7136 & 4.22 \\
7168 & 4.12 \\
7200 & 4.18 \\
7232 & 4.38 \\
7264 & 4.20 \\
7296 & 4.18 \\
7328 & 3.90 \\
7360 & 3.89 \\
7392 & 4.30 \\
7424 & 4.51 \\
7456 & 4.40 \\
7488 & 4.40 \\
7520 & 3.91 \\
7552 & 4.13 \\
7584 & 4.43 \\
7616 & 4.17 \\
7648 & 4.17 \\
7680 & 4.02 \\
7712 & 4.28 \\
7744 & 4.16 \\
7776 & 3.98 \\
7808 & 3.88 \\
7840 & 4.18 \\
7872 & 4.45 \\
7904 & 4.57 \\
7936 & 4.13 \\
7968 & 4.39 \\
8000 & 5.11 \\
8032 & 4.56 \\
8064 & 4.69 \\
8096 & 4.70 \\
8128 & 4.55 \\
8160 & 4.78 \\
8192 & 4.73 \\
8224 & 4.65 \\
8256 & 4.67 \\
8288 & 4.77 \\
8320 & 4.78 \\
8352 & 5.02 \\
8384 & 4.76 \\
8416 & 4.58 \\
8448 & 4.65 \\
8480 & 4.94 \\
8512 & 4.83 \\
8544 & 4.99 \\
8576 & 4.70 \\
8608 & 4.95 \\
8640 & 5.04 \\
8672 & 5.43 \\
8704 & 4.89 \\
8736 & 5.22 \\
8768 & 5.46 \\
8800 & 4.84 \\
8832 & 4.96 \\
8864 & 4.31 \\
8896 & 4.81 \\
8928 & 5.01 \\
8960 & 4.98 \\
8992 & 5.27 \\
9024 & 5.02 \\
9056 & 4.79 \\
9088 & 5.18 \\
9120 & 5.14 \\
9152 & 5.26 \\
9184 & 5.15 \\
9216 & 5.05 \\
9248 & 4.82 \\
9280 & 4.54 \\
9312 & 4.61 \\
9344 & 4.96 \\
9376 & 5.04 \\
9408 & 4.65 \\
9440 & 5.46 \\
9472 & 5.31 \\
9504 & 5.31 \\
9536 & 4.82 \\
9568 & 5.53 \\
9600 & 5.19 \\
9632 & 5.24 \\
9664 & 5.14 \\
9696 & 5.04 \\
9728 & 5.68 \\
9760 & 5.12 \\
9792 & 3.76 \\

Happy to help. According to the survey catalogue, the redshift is 0.506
